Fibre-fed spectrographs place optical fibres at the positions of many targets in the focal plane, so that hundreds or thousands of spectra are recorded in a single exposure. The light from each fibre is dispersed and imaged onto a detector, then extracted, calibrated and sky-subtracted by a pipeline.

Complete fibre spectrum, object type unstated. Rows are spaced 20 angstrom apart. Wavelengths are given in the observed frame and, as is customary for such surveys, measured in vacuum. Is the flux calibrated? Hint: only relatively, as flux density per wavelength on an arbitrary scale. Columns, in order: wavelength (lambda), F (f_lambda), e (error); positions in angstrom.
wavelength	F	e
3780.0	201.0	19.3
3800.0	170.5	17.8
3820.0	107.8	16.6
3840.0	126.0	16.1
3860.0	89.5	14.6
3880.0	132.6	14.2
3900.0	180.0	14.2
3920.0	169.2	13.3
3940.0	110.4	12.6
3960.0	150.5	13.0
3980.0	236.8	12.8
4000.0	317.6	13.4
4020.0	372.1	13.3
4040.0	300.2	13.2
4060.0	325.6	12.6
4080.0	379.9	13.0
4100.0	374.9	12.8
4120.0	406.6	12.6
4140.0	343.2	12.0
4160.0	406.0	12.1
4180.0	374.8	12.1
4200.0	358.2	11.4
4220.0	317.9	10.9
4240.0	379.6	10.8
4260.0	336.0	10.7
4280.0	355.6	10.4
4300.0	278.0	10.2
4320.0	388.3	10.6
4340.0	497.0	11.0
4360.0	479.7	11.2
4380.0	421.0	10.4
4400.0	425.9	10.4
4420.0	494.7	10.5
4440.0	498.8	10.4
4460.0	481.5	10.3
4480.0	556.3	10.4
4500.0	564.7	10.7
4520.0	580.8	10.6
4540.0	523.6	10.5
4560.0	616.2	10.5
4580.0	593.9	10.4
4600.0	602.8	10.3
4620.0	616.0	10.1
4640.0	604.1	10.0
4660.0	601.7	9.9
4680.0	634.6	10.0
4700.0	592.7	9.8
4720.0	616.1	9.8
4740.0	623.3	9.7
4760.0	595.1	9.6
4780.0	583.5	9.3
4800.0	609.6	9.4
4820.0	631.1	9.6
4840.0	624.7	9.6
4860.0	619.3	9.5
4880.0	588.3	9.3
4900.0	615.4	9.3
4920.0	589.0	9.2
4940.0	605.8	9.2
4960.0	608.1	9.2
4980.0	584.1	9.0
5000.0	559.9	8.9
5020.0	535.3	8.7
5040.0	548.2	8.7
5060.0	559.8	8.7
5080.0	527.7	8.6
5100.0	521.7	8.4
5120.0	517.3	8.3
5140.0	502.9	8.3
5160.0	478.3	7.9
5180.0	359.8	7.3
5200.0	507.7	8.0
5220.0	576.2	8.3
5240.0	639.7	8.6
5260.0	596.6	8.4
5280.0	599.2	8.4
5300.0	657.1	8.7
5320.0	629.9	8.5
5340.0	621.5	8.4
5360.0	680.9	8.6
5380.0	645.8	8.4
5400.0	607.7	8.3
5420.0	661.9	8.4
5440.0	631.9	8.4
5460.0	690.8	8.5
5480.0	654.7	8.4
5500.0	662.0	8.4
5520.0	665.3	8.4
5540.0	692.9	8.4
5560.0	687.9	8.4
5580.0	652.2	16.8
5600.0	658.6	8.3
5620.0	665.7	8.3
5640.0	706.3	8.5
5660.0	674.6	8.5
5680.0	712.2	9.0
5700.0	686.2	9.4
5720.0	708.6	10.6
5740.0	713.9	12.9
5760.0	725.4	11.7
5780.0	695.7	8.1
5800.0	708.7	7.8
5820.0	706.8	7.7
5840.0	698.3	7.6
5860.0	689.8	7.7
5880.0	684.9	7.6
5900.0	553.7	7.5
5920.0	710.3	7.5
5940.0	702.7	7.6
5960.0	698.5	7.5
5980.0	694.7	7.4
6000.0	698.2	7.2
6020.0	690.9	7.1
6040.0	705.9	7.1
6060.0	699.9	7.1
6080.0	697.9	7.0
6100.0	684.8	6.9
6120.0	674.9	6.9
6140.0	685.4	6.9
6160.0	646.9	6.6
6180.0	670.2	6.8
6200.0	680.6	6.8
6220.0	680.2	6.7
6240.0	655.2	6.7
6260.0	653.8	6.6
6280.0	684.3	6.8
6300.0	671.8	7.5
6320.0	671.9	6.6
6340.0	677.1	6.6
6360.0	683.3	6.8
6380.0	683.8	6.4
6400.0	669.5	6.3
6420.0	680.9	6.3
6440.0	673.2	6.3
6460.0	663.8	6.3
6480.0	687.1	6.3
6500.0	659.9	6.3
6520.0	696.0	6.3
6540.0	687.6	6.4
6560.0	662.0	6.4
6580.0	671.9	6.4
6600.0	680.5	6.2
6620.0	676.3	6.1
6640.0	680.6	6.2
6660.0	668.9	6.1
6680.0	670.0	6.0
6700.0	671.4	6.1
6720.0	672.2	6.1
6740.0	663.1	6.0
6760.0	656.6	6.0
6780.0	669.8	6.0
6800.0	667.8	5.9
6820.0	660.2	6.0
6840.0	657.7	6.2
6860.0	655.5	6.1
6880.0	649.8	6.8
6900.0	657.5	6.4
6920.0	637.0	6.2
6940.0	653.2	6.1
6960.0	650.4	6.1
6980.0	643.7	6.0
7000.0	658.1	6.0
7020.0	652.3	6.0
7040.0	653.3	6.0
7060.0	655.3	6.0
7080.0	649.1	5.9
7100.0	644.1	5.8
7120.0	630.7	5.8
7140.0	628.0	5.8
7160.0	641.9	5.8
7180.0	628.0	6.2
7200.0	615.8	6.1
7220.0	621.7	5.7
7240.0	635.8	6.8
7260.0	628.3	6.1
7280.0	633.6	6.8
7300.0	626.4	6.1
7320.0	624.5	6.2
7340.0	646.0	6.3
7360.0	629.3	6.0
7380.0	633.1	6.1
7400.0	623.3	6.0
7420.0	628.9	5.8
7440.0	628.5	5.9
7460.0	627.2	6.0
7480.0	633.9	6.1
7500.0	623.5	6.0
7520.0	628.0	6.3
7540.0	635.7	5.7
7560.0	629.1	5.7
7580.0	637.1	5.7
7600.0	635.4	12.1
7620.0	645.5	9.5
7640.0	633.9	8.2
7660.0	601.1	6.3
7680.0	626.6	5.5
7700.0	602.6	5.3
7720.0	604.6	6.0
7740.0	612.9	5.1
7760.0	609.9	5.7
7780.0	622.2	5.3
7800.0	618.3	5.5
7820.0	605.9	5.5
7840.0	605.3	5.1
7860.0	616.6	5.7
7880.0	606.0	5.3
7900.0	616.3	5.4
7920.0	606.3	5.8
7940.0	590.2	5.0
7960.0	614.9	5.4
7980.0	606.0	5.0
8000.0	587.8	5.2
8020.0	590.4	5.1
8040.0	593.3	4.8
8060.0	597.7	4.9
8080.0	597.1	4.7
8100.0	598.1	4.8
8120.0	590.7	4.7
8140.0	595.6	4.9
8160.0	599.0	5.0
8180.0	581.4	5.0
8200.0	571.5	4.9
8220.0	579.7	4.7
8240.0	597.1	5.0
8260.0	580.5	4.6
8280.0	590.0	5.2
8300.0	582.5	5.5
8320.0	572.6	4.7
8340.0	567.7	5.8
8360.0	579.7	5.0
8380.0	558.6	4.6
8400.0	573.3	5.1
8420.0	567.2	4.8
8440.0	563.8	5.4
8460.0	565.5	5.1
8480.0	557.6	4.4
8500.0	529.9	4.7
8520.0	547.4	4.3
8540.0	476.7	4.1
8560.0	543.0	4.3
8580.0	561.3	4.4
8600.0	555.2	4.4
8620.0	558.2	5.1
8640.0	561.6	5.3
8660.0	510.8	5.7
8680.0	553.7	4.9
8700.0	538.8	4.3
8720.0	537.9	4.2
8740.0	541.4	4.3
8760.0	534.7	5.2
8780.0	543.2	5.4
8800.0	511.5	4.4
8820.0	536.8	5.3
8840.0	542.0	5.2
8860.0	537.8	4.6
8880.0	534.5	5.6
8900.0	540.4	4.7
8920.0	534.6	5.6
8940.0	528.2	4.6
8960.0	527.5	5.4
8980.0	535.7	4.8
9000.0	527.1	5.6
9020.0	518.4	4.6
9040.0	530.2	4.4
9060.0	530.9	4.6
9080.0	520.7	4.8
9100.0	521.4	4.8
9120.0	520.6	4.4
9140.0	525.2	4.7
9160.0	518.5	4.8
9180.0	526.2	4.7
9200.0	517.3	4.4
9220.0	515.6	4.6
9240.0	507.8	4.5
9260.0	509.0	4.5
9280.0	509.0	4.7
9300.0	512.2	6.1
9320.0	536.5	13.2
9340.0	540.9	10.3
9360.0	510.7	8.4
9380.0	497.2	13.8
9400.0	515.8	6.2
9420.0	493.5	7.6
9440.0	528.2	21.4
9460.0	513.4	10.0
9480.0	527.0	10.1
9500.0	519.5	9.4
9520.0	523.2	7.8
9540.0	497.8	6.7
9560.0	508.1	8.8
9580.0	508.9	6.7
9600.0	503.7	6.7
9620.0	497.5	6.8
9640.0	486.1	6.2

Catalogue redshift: 0.000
